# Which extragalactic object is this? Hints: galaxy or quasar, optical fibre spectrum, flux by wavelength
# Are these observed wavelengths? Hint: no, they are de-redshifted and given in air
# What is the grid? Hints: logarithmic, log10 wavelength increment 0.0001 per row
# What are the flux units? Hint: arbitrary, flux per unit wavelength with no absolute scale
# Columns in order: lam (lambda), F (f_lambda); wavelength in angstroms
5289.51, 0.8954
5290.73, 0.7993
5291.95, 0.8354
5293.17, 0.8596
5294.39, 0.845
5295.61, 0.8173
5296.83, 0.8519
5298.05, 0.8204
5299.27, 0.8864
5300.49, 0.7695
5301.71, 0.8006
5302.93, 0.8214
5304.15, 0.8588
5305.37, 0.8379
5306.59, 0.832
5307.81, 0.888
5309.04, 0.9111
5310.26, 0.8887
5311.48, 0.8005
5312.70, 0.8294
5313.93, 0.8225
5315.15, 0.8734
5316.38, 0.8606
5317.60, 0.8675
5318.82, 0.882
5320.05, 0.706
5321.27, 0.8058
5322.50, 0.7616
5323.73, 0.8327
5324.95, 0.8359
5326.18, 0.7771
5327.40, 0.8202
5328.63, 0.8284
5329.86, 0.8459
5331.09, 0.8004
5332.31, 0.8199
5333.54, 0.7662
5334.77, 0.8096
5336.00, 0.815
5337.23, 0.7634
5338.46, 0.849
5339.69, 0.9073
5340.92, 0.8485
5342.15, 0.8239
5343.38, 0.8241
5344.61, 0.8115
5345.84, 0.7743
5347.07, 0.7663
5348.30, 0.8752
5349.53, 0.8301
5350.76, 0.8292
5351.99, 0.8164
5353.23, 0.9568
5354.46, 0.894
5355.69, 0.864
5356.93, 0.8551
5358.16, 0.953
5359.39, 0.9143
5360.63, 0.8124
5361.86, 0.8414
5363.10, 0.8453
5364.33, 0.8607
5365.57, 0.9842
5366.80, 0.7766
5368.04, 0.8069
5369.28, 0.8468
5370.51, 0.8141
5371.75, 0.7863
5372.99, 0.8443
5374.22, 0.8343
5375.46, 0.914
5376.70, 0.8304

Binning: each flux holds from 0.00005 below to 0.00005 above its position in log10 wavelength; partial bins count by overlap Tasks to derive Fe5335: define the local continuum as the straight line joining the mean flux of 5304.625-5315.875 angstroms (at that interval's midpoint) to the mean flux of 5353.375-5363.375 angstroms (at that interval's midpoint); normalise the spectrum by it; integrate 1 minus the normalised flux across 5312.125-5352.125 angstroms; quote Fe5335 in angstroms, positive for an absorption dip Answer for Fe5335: 2.0 angstroms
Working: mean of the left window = 0.854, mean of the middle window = 0.821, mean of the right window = 0.877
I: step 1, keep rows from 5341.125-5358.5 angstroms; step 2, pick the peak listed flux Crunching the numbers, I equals 0.9568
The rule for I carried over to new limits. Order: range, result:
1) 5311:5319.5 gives 0.882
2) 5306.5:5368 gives 0.9842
